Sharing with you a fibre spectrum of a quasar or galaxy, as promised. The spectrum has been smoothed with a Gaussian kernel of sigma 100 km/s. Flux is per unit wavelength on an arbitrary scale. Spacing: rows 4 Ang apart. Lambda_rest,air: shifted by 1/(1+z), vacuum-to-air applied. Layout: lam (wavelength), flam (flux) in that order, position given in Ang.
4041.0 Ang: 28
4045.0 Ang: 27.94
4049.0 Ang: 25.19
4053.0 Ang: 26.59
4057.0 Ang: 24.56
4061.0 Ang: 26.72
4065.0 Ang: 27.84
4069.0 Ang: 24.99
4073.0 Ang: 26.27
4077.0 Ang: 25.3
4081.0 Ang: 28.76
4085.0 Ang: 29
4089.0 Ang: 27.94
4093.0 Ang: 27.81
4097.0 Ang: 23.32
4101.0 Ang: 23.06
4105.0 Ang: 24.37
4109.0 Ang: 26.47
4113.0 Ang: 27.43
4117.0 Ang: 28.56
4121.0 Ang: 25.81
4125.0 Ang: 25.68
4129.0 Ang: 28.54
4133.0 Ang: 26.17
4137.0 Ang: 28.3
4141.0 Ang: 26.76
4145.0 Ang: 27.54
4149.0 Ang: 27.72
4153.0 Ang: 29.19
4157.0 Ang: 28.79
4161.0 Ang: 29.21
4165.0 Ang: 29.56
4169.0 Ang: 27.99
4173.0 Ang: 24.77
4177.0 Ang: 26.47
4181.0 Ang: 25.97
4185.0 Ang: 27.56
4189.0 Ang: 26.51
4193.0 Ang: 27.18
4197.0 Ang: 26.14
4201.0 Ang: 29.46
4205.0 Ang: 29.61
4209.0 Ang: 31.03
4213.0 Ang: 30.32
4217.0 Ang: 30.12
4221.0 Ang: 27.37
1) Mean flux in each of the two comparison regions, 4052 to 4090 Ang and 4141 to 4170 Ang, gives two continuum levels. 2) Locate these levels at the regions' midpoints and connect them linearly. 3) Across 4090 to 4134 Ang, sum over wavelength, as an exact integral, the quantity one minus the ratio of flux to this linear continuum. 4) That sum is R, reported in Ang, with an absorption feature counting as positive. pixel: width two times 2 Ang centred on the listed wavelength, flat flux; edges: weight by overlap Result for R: 2.3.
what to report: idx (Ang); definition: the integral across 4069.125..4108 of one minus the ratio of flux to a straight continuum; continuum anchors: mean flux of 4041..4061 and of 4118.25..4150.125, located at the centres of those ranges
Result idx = 0.75 Ang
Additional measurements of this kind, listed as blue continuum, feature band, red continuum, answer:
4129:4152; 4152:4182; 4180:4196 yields -0.70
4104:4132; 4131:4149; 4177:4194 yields -0.33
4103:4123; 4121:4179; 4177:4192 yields -2.07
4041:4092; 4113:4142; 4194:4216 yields 0.77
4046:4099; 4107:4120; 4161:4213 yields -0.18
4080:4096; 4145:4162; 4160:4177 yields -0.52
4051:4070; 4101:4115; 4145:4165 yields 0.92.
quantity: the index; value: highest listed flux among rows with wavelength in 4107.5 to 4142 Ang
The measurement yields 28.56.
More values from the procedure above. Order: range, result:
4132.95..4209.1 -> 31.03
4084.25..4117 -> 29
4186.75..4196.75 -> 27.18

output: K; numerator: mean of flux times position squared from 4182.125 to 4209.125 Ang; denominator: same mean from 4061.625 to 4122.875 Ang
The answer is 1.1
